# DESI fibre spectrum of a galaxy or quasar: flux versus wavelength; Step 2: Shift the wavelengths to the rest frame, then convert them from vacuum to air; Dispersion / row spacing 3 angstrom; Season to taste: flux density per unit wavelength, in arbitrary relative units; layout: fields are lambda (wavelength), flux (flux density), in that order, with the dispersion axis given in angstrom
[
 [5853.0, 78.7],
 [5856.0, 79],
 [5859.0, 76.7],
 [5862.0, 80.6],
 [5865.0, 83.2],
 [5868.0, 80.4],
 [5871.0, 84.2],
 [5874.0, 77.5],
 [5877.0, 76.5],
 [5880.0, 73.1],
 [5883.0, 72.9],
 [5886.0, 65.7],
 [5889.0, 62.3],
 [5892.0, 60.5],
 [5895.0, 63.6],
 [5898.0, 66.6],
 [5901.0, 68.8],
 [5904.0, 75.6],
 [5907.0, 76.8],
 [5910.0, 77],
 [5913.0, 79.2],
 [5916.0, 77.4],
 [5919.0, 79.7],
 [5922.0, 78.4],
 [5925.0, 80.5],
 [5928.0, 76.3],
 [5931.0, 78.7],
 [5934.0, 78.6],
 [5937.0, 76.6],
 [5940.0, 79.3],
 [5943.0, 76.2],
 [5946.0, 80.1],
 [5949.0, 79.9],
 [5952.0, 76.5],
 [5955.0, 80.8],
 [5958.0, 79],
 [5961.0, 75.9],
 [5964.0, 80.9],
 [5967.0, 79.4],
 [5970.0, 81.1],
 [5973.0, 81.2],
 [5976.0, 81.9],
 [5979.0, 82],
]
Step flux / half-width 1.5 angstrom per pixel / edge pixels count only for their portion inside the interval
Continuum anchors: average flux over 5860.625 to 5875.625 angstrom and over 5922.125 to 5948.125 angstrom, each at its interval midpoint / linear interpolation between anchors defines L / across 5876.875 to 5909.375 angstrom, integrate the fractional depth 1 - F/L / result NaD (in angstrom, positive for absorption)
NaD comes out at 4.4 angstrom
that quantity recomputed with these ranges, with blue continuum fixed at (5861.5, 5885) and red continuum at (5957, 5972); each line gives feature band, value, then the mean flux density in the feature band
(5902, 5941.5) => 0.5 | 77.9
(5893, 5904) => 1.6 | 67.3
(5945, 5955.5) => 0.0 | 79.1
